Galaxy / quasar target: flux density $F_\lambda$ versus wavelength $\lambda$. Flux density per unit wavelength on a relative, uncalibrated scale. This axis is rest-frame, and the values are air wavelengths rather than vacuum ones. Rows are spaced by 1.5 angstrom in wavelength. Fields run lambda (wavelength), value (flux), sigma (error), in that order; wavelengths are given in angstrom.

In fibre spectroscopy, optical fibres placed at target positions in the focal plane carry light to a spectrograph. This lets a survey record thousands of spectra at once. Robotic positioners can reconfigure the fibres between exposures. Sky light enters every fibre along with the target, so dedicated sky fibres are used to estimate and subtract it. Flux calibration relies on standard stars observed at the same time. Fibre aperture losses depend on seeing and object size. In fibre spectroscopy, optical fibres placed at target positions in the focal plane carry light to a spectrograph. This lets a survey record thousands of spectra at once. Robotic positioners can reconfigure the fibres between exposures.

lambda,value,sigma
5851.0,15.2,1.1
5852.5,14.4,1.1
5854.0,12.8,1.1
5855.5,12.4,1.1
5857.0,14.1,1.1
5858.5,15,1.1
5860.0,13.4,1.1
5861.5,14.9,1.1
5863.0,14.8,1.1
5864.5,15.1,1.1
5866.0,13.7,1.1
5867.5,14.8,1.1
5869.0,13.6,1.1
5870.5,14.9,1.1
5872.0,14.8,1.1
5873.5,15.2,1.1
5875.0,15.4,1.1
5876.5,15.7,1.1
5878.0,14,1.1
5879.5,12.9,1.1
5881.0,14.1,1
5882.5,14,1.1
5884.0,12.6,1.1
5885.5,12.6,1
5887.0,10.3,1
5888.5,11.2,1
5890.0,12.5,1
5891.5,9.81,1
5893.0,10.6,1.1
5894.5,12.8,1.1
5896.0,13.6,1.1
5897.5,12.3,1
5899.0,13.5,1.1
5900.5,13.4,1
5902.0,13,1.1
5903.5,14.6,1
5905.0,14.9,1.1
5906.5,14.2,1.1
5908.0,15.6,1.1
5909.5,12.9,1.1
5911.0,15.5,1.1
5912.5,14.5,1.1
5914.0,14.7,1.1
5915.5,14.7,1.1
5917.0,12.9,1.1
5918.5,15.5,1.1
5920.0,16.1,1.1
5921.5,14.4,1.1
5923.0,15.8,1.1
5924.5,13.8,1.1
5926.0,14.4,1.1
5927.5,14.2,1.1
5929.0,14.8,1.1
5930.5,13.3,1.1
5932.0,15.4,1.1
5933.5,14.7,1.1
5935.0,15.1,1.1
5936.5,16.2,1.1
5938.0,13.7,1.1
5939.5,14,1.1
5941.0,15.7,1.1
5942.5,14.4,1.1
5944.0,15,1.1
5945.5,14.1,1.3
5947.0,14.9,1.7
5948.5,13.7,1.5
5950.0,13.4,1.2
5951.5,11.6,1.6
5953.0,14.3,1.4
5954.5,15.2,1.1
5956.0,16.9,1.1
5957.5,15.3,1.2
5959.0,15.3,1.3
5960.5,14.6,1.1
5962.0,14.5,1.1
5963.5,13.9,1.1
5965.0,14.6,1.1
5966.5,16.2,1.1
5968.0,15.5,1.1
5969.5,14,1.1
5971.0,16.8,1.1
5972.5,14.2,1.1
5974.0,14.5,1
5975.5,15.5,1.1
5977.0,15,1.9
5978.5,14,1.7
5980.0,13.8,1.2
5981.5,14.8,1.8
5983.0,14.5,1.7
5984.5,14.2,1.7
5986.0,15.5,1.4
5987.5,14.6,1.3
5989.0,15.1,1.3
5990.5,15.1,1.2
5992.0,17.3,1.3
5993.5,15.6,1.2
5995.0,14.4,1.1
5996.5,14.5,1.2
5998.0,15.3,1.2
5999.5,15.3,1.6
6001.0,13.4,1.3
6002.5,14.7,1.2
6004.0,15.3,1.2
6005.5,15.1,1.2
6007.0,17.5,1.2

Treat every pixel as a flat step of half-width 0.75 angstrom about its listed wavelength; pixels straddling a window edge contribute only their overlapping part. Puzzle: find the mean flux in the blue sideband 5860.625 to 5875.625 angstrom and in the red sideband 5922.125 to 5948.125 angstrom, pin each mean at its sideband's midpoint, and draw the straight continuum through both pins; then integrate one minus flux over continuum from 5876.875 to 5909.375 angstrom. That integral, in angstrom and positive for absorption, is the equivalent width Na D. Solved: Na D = 3.7 angstrom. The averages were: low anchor 14.7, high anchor 14.7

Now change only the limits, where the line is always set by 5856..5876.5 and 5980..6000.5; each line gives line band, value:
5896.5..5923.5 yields 0.8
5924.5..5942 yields 0.2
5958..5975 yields 0.0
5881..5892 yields 2.0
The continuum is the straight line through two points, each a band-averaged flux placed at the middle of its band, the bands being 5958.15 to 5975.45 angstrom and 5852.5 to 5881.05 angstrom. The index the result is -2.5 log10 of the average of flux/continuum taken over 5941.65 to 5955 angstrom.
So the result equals 0.06 mag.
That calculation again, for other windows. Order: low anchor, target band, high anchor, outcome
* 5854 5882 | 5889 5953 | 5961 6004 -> 0.04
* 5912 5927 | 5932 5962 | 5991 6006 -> 0.01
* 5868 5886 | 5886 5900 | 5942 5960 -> 0.20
